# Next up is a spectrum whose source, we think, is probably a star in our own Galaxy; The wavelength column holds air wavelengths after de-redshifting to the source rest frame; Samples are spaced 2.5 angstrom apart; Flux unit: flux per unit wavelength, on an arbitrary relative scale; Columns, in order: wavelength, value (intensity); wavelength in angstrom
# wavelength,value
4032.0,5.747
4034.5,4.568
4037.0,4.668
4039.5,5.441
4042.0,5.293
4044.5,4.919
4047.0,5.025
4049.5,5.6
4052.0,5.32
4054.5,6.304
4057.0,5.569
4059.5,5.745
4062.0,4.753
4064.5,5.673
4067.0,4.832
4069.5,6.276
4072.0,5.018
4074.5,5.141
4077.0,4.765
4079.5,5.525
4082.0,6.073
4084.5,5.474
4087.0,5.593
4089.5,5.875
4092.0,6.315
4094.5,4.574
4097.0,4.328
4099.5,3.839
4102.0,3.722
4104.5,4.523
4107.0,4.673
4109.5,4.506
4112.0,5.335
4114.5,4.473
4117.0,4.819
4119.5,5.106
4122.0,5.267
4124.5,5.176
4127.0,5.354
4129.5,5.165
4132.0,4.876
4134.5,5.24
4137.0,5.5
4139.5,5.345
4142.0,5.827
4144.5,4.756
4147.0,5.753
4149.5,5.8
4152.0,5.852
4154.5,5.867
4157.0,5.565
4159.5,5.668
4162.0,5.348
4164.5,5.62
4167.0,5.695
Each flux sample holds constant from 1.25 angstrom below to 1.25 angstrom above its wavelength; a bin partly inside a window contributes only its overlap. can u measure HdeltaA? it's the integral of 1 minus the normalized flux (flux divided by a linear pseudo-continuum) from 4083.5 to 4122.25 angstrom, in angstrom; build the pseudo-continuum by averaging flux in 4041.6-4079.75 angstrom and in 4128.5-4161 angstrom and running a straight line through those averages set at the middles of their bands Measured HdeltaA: 3.8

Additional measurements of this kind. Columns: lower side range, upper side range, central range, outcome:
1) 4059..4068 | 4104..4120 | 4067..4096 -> -2.40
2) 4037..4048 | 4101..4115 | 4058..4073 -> -1.44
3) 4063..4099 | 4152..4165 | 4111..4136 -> 1.93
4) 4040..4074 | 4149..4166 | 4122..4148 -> 1.47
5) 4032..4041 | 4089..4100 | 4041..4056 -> -1.19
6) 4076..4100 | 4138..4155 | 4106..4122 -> 1.66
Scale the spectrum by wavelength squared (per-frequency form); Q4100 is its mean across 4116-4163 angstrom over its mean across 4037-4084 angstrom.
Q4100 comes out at 1.0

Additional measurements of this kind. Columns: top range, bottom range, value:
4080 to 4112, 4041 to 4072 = 0.94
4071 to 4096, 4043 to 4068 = 1.02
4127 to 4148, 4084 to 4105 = 1.10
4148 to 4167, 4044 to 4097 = 1.09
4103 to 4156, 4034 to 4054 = 1.05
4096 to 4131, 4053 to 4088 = 0.88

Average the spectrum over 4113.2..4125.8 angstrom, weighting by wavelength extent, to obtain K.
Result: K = 4.97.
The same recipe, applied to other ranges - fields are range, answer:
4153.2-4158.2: 5.72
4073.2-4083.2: 5.37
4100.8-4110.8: 4.36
